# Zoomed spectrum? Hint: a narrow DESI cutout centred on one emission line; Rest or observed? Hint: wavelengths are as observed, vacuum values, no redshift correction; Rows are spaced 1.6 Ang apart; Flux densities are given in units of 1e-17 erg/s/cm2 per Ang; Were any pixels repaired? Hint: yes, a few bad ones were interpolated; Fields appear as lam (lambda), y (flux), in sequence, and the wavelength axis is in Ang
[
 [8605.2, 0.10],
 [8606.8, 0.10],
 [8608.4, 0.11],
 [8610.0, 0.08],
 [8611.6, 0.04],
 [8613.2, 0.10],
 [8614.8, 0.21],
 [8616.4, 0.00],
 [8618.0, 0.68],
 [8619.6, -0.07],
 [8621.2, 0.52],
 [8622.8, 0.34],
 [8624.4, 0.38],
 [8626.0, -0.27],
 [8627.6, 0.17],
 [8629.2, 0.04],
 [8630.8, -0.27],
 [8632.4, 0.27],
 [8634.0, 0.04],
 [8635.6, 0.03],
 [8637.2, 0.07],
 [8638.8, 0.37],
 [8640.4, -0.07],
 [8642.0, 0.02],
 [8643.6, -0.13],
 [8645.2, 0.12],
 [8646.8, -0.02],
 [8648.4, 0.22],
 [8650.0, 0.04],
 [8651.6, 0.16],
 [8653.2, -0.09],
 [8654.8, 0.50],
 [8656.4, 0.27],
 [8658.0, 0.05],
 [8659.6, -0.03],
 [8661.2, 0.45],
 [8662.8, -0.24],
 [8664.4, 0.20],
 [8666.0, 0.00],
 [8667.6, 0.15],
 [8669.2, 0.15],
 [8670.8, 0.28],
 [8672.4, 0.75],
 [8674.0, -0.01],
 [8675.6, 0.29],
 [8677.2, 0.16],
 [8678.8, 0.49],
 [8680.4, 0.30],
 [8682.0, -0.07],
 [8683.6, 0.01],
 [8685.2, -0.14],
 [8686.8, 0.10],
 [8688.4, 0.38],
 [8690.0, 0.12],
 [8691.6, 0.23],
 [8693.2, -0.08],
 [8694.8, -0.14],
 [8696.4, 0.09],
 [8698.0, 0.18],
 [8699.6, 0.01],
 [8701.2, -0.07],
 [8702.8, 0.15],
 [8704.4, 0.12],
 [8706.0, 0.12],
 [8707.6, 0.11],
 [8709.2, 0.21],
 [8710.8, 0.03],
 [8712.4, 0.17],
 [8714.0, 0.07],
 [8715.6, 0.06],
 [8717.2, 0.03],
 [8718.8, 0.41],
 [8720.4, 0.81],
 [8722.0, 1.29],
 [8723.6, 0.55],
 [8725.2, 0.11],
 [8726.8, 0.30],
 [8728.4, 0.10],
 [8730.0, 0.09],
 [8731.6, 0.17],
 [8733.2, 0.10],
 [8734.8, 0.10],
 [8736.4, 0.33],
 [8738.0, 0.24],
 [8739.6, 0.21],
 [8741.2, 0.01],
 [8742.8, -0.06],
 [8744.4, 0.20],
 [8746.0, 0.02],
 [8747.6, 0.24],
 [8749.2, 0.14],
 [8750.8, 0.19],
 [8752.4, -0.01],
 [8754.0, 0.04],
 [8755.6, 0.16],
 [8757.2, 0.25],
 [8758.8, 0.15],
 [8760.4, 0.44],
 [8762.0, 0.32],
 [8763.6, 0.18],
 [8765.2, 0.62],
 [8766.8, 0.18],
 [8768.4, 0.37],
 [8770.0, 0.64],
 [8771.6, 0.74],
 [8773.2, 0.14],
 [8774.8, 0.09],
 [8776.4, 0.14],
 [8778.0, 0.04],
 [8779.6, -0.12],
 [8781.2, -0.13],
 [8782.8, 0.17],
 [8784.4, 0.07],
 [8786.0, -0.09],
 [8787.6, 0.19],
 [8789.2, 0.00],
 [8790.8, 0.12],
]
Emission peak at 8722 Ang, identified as [O III]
